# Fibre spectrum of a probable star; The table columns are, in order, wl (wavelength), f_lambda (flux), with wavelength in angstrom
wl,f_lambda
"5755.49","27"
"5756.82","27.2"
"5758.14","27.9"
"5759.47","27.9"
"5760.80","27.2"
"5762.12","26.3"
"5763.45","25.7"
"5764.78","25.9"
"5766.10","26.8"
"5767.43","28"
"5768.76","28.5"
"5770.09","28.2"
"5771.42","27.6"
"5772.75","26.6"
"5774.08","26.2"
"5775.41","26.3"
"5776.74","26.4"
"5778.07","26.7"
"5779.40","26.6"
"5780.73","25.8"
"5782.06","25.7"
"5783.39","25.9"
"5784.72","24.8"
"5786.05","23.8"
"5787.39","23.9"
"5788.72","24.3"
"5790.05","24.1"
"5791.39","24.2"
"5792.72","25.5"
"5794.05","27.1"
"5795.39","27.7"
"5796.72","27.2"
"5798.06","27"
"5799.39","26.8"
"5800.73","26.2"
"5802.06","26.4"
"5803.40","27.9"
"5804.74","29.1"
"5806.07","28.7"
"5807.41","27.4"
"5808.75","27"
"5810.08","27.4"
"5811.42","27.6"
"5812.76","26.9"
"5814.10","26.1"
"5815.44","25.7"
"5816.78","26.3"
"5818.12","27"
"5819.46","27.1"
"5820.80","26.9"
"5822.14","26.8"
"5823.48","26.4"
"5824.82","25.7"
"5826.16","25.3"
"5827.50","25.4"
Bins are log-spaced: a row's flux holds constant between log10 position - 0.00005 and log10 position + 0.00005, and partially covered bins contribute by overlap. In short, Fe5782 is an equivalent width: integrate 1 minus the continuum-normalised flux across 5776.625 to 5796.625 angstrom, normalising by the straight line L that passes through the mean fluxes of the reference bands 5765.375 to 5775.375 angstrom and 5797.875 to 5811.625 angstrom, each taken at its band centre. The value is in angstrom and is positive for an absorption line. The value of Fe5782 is 1.35 angstrom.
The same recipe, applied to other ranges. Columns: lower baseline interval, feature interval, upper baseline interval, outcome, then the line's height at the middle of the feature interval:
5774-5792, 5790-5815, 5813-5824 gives -0.9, 26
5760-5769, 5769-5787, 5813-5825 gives 0.4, 26.8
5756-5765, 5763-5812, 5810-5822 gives 0.6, 26.8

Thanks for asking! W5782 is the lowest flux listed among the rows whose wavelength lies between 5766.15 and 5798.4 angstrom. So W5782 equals 23.8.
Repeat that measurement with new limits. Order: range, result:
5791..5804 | 24.2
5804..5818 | 25.7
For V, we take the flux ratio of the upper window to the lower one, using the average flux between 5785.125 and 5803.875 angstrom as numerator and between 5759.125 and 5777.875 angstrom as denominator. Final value 0.96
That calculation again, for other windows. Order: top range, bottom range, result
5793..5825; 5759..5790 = 1.03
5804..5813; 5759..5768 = 1.04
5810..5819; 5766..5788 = 1.01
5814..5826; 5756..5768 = 0.98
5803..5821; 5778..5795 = 1.08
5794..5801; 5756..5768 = 1.00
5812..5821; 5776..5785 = 1.02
